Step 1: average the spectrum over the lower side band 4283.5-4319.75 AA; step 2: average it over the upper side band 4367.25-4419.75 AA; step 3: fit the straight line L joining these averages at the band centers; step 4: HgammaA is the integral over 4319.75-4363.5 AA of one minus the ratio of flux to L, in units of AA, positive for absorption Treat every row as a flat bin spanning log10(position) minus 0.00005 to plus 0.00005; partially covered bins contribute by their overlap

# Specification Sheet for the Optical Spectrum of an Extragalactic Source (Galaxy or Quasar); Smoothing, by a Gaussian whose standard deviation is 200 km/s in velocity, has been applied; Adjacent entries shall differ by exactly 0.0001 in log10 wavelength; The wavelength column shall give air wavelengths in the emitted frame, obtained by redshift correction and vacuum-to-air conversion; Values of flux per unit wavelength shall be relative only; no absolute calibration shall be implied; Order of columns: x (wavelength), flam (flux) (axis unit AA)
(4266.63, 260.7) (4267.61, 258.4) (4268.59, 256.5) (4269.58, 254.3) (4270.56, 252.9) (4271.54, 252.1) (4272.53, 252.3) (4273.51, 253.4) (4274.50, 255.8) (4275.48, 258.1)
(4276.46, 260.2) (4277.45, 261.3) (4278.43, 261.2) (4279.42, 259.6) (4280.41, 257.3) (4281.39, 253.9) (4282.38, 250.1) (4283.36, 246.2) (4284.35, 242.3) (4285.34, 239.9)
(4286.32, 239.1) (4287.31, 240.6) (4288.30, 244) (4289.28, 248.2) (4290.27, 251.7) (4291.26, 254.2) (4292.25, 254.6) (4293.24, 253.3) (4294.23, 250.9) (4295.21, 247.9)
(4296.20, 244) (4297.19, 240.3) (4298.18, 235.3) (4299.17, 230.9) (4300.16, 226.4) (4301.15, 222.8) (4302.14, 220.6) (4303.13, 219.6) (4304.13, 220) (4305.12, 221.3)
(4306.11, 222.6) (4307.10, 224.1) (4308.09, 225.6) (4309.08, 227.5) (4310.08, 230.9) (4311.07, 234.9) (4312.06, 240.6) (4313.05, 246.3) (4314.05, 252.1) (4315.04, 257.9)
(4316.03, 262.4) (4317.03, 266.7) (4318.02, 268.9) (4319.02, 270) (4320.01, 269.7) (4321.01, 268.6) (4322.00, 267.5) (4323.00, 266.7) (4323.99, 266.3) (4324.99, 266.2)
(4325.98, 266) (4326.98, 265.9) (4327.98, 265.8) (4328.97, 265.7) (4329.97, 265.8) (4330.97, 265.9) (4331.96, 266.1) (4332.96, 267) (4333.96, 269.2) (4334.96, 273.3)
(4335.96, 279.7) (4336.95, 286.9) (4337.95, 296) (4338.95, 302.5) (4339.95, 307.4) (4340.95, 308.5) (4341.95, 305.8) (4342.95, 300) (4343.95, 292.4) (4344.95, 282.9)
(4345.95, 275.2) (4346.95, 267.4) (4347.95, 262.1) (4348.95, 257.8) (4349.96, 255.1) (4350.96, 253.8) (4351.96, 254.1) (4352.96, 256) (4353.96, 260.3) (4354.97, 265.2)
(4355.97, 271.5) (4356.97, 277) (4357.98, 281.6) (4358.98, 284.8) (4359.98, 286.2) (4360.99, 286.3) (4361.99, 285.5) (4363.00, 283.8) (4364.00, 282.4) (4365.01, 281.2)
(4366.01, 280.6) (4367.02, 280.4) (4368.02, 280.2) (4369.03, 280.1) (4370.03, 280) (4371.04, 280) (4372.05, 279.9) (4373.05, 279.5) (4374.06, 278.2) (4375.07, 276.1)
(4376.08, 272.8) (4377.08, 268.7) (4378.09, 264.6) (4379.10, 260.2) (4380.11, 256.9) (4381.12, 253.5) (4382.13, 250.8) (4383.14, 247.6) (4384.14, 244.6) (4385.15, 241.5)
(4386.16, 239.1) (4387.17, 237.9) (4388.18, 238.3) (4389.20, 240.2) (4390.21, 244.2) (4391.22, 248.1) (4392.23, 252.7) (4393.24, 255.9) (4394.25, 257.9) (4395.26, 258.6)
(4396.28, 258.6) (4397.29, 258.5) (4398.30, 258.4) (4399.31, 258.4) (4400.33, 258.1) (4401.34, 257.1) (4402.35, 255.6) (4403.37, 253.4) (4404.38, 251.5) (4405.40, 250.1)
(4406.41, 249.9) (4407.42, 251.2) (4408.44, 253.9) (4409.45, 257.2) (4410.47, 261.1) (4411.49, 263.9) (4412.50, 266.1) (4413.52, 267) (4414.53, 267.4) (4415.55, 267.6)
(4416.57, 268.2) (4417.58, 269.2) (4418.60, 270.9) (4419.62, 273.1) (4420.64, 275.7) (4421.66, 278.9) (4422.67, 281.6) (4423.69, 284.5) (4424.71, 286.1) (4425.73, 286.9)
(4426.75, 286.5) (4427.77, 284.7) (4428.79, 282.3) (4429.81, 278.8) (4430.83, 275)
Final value -4.5 AA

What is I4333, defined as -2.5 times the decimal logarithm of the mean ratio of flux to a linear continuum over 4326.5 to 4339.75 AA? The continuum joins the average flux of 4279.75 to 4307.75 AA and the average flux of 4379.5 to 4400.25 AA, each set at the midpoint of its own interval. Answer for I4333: -0.13 mag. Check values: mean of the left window 239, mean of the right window 250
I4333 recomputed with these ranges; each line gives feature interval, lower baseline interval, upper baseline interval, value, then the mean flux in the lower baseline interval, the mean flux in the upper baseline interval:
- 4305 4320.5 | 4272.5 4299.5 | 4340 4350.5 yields 0.08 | 250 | 282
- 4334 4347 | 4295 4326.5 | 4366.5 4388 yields -0.15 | 245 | 264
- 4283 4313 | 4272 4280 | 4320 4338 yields 0.11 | 257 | 270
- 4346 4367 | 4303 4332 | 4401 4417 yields -0.07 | 252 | 259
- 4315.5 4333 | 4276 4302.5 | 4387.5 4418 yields -0.07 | 246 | 256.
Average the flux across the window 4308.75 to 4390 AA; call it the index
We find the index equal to 268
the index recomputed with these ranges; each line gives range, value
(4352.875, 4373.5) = 279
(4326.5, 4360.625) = 276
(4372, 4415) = 257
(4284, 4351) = 257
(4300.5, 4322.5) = 243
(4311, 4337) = 265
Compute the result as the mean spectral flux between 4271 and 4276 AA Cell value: 255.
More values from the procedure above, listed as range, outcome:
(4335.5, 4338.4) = 288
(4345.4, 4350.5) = 263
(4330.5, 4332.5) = 267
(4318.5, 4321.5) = 269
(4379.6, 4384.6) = 251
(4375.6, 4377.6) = 271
